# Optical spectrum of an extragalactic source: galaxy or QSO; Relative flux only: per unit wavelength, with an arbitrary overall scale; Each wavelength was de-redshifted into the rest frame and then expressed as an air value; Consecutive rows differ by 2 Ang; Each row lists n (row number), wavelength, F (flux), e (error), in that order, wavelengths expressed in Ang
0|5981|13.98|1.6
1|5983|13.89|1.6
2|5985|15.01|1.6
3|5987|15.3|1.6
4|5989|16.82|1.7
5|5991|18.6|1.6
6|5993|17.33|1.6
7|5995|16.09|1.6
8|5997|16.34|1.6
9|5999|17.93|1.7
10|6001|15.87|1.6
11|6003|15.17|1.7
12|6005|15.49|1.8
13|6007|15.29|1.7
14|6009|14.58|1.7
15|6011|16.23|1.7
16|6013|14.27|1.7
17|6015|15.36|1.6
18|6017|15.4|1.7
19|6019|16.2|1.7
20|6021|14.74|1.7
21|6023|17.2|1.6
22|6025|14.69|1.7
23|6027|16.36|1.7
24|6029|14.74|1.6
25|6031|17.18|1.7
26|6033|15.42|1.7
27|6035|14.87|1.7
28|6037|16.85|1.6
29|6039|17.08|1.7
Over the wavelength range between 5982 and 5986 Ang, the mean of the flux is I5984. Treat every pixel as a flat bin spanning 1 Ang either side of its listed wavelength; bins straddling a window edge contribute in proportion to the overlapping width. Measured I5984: 14.4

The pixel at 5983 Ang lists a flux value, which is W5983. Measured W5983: 13.89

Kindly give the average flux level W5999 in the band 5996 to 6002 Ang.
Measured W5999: 16.7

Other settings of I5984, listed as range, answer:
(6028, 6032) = 16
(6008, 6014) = 15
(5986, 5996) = 16.8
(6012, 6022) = 15.2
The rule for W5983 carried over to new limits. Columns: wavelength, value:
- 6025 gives 14.69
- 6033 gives 15.42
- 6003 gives 15.17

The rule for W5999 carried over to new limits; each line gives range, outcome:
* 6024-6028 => 15.5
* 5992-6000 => 16.9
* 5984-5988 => 15.2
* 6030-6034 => 16.3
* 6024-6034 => 15.7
